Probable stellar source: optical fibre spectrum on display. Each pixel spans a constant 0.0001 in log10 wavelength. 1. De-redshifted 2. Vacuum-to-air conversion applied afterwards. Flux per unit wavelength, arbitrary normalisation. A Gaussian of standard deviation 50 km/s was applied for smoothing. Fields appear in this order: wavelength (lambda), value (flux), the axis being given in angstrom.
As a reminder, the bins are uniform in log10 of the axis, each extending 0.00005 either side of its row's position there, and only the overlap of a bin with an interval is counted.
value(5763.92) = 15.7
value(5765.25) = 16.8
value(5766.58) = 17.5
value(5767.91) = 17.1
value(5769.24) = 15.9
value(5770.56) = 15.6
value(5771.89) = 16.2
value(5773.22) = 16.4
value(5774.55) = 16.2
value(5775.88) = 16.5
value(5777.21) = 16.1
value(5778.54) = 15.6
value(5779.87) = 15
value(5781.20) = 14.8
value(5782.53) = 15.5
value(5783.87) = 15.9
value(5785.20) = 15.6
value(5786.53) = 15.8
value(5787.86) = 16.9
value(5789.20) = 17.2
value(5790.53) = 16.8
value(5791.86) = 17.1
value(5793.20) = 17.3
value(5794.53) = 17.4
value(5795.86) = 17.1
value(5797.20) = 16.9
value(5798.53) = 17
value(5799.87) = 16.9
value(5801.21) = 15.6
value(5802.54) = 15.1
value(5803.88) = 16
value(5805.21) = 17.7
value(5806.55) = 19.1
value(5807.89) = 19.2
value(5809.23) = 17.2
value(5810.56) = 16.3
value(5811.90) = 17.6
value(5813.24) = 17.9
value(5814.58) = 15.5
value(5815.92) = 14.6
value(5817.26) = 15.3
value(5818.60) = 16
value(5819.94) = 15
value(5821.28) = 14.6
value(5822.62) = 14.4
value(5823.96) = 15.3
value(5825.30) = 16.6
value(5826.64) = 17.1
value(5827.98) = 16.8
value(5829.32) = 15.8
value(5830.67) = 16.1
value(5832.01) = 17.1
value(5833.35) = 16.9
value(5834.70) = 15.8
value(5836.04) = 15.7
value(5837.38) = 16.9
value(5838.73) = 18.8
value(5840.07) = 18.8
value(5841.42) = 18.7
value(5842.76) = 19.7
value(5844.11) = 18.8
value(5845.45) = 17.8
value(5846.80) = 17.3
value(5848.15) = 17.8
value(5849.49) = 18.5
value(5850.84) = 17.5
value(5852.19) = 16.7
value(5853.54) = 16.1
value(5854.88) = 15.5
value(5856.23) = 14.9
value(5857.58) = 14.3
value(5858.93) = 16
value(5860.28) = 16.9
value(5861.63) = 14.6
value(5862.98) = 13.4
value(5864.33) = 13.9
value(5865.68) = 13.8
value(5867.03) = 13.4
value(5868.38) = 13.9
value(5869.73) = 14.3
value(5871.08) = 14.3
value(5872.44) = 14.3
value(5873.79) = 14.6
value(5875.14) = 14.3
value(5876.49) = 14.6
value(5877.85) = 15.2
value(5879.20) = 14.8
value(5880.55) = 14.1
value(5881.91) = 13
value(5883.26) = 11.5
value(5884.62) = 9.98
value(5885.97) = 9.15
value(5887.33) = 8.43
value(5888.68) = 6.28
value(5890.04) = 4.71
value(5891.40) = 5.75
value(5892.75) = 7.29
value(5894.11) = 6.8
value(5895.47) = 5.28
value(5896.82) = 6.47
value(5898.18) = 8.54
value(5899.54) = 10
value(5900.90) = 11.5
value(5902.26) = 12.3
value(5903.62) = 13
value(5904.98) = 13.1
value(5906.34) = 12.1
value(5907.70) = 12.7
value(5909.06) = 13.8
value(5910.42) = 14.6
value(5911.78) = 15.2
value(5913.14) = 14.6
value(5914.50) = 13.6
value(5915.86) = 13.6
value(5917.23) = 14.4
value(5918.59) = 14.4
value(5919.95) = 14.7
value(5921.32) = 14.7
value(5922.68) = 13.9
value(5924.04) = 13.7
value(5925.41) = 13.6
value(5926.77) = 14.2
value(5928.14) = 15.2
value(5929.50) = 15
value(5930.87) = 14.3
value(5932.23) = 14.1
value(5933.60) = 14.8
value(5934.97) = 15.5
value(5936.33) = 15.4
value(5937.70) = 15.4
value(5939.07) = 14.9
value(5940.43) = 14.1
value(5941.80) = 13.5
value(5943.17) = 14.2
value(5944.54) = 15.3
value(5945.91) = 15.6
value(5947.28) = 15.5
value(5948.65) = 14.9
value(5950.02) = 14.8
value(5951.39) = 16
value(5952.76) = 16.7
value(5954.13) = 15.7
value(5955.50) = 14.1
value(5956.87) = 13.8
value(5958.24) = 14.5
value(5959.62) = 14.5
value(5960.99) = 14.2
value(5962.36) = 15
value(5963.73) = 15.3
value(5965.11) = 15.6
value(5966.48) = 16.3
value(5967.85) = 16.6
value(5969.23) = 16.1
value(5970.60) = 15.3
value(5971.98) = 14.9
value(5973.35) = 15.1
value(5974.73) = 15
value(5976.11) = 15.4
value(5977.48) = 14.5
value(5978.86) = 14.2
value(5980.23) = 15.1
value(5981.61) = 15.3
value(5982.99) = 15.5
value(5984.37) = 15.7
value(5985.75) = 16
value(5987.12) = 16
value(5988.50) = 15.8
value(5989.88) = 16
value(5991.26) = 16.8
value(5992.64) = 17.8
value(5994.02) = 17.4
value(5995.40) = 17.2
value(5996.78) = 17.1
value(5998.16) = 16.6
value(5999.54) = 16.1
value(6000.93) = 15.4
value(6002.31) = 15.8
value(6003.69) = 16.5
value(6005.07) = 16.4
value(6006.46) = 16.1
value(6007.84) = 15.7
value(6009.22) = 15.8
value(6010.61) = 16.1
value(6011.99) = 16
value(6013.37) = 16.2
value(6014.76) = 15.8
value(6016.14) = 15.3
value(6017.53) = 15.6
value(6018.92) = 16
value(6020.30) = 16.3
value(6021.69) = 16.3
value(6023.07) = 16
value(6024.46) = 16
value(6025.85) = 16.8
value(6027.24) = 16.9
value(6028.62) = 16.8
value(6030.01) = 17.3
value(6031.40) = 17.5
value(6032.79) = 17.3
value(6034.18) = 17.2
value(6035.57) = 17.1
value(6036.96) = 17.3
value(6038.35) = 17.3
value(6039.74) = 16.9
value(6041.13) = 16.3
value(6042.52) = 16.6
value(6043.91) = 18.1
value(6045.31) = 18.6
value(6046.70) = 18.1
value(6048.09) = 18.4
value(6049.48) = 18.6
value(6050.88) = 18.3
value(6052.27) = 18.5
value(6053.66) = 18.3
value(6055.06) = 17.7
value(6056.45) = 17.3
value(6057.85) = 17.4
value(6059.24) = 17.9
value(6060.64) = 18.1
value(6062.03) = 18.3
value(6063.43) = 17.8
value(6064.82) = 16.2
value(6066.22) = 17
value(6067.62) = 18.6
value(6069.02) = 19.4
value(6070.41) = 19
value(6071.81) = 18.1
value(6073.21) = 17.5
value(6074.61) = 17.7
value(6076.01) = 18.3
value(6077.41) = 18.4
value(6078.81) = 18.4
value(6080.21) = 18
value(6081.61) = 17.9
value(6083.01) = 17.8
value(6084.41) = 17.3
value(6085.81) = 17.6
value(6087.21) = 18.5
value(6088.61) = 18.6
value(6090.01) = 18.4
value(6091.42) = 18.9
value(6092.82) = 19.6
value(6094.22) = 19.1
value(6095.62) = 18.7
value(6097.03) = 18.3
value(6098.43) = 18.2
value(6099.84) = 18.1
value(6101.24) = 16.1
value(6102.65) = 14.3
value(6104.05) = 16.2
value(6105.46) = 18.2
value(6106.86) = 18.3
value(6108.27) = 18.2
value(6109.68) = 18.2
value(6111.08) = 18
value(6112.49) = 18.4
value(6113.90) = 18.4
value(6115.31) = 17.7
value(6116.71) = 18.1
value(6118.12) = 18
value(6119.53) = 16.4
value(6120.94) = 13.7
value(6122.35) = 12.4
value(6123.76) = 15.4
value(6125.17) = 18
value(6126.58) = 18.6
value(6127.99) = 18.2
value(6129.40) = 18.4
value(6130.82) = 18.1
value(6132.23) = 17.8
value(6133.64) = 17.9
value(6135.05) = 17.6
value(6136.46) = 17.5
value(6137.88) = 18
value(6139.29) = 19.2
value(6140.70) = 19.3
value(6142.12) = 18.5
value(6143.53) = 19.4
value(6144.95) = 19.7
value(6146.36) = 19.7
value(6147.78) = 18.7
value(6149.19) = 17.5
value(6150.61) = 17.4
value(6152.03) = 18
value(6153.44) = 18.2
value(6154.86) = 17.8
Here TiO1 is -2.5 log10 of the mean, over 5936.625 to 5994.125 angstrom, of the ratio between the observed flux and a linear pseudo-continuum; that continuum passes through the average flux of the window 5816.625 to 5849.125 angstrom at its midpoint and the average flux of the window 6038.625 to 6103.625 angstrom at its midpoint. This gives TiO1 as 0.14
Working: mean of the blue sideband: 16.8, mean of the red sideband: 17.9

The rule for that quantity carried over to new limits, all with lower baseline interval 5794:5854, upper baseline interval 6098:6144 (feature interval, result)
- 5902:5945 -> 0.20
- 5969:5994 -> 0.11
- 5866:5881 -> 0.18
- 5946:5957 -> 0.13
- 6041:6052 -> -0.04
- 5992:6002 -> 0.03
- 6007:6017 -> 0.09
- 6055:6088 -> -0.03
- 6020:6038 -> 0.03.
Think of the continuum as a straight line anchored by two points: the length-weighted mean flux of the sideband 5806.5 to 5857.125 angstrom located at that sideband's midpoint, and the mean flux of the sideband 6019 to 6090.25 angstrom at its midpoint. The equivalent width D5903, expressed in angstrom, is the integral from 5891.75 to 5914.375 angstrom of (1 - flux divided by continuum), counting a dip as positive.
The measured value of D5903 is 7.96 angstrom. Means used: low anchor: 16.8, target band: 11.1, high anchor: 17.6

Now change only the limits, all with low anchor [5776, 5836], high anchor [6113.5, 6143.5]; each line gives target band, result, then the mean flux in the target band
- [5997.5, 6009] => 0.7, 16.1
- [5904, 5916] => 2.2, 13.7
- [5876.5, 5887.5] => 2.8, 12.3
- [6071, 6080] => -0.4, 18.1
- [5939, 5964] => 3.0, 14.9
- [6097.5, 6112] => 0.0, 17.4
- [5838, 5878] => 1.4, 16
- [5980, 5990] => 0.8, 15.7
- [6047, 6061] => -0.6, 18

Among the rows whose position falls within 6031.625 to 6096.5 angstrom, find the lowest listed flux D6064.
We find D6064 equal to 16.2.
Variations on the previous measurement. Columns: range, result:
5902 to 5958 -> 12.1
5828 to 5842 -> 15.7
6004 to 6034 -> 15.3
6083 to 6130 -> 12.4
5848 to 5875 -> 13.4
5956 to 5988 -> 13.8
